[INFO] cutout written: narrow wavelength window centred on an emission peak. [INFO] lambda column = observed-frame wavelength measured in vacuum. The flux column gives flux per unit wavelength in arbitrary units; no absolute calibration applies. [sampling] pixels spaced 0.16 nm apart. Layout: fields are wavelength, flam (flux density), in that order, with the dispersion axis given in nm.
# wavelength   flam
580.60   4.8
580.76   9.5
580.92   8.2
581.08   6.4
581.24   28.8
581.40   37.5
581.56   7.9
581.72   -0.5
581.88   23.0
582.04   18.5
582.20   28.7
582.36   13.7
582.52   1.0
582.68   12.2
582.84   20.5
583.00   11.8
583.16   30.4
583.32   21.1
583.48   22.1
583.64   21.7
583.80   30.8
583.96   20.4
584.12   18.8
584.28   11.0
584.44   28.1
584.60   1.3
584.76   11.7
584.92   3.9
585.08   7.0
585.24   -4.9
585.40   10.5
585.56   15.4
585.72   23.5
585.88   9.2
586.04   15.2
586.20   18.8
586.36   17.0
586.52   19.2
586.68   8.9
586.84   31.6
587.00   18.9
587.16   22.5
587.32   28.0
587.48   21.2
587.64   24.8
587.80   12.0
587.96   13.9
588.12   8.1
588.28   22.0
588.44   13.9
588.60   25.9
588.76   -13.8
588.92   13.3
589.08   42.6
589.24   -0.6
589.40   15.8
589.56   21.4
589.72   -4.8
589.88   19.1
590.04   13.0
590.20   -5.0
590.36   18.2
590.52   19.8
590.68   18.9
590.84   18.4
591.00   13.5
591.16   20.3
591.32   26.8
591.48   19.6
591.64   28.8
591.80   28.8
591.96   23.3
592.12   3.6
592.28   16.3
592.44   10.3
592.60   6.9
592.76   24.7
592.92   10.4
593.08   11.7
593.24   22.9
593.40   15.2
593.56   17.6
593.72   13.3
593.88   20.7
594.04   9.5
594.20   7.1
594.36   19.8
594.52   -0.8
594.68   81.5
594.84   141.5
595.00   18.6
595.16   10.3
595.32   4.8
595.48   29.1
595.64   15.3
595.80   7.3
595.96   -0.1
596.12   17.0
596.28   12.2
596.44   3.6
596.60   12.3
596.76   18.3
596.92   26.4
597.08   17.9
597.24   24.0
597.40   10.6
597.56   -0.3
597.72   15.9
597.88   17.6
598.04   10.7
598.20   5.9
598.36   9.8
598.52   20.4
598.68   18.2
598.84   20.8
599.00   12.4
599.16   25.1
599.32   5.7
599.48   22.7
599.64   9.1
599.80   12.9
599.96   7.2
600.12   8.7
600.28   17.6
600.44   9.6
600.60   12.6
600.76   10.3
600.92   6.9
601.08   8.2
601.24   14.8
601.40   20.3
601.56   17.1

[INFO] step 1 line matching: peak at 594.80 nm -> H-beta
